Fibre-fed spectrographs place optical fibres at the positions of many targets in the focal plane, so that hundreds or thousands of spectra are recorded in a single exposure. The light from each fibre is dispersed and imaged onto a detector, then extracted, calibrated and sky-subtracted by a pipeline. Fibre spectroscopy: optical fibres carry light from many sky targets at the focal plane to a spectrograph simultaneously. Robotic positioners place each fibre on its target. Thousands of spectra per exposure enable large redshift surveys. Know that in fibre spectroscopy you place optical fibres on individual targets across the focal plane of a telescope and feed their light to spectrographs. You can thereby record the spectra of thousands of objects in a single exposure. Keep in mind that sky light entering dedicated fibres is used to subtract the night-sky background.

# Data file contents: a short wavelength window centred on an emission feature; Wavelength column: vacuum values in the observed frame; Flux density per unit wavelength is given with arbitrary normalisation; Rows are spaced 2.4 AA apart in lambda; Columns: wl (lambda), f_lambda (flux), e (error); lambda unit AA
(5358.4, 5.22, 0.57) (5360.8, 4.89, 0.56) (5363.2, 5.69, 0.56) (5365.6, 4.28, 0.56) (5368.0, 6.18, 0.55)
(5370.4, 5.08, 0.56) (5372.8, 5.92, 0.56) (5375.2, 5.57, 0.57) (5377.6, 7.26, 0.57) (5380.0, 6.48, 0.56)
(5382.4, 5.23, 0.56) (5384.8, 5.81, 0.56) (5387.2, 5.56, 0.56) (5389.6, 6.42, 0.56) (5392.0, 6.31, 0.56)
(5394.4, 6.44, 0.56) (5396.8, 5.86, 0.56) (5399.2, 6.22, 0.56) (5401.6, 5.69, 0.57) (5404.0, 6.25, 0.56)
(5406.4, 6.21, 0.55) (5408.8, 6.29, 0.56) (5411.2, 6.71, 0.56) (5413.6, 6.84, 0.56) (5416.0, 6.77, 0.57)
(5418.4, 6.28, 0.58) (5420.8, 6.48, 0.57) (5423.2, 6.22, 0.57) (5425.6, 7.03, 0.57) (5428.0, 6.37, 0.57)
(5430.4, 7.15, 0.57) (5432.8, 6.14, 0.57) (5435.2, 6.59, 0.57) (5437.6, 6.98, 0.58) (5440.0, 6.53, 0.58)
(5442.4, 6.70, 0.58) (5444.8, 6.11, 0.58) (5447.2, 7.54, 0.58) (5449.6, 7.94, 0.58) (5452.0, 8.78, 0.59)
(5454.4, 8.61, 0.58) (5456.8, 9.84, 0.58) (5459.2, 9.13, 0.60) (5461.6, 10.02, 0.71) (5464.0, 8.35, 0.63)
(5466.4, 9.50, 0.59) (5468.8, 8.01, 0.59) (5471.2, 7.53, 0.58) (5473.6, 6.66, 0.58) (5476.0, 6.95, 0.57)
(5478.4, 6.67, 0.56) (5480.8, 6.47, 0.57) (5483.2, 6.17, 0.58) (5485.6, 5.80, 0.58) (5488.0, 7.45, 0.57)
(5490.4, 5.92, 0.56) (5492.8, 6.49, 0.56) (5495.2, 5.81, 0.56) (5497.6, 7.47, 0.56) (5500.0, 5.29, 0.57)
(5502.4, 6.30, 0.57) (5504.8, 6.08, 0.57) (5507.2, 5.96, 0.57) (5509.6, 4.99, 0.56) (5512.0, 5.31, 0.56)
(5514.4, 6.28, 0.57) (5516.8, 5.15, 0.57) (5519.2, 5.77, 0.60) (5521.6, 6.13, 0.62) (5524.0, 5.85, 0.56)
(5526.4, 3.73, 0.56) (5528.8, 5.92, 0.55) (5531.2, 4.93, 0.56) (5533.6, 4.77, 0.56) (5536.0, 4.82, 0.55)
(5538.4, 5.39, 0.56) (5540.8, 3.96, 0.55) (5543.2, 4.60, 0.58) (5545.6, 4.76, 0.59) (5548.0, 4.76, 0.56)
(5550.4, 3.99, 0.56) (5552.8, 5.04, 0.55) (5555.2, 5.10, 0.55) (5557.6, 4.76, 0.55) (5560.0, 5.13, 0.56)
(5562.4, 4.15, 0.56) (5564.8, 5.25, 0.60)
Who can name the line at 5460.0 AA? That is C III]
